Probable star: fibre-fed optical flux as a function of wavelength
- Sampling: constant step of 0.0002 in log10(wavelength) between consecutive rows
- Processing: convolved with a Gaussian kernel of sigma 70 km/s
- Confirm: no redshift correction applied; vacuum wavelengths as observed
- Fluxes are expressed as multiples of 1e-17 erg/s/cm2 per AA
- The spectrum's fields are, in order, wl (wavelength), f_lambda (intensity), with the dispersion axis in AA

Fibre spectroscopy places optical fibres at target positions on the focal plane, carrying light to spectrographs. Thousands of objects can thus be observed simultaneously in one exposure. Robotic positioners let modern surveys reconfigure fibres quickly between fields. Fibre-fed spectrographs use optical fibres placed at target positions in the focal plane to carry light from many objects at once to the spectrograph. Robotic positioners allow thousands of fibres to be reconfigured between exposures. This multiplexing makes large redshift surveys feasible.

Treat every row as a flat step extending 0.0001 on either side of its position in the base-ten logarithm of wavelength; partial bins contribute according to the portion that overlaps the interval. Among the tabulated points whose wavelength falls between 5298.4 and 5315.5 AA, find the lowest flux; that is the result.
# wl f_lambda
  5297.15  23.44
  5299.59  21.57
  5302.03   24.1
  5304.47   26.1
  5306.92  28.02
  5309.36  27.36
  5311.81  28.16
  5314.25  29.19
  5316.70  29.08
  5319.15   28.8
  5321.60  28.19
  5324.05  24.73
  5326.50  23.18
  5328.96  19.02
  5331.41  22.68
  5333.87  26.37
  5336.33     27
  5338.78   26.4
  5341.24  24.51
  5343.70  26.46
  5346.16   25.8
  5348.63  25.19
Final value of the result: 21.57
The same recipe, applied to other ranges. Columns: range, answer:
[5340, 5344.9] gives 24.51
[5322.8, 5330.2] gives 19.02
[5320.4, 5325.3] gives 24.73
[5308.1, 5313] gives 27.36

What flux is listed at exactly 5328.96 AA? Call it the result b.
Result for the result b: 19.02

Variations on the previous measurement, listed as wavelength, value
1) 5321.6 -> 28.19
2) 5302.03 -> 24.1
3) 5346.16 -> 25.8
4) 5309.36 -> 27.36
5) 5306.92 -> 28.02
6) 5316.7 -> 29.08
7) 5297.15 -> 23.44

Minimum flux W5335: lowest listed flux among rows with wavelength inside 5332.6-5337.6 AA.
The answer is 26.37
